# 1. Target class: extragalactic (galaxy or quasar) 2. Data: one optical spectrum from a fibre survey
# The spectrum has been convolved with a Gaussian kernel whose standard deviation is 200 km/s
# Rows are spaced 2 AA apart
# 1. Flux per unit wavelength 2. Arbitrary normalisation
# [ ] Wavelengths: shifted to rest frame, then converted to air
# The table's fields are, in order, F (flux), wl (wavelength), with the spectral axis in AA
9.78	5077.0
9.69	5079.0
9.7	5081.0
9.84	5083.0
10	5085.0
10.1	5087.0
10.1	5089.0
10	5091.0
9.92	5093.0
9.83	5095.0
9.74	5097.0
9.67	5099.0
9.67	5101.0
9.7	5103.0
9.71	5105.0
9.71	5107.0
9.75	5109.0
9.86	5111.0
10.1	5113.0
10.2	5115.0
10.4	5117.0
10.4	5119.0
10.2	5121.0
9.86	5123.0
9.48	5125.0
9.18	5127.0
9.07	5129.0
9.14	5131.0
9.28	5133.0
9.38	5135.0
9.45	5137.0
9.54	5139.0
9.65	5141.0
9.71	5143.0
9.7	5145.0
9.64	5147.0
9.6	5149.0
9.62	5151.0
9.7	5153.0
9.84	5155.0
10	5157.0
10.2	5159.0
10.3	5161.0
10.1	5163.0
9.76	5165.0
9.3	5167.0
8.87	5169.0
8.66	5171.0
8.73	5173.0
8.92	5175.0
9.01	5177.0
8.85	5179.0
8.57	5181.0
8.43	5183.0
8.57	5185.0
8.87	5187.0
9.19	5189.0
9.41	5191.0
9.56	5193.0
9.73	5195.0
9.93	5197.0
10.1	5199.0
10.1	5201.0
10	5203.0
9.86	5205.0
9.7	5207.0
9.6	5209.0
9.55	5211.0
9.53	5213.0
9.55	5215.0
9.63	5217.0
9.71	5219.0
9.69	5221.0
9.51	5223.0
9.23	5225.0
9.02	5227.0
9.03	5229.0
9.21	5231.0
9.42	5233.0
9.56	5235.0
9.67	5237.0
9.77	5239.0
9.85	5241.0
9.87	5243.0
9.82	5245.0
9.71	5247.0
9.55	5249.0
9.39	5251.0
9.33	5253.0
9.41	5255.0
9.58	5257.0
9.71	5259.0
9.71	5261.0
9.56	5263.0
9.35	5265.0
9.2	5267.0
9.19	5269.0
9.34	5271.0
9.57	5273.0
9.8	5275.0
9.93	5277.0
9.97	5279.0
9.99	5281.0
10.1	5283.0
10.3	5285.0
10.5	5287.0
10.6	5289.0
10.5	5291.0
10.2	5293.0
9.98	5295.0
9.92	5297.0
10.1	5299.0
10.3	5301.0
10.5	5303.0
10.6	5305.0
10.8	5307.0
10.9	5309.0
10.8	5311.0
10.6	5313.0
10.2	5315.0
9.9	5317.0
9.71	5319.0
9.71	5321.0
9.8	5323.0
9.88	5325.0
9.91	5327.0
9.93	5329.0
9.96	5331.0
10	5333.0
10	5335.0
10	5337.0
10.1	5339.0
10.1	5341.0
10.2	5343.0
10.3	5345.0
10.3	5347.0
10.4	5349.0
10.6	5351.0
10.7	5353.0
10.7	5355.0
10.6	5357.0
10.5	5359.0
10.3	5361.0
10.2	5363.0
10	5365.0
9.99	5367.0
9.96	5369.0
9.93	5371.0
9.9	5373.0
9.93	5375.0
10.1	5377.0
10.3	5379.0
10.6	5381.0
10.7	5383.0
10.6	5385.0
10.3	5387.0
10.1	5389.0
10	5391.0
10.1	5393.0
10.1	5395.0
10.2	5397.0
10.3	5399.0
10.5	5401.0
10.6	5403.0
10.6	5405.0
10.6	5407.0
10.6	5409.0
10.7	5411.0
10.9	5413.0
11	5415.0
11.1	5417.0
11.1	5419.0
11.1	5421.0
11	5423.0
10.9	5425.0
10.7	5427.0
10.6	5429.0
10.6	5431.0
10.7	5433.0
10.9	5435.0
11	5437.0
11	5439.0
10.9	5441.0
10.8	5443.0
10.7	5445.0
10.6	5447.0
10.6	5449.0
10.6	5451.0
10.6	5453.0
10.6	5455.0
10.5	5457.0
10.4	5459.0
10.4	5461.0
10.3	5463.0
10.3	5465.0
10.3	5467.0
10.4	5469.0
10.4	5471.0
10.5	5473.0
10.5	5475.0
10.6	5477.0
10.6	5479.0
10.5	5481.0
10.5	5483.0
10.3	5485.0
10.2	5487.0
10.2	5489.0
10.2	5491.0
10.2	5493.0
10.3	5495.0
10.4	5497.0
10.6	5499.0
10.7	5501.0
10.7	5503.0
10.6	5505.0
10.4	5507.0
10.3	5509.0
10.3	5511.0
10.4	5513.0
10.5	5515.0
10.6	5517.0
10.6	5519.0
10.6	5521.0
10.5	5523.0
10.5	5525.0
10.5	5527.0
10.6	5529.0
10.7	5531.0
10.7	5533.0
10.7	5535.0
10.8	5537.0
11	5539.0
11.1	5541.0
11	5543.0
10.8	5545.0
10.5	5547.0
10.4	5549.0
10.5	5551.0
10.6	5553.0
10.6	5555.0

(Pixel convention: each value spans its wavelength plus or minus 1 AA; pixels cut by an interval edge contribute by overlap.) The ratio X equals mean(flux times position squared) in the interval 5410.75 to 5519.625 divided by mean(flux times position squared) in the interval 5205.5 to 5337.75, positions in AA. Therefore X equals 1.2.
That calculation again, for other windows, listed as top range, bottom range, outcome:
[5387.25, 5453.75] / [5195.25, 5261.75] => 1.19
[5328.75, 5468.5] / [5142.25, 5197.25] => 1.22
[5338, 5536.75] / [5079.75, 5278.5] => 1.21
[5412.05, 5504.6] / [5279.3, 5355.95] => 1.09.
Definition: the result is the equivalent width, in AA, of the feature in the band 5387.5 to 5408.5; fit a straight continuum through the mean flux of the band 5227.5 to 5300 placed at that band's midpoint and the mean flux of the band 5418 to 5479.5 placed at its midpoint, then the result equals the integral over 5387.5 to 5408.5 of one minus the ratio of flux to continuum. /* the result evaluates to 0.2 AA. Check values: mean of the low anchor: 9.74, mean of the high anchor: 10.7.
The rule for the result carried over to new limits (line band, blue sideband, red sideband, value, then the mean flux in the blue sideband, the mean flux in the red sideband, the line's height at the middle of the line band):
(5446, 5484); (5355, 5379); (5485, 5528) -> -0.5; 10.2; 10.4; 10.4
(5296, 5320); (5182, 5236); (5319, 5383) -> -1.0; 9.47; 10.2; 9.95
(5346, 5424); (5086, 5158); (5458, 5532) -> -1.5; 9.75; 10.4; 10.2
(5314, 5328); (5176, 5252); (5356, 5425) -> 0.3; 9.47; 10.4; 10.1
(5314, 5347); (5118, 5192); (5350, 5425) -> 0.7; 9.41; 10.5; 10.2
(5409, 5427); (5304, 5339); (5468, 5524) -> -1.1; 10.2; 10.5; 10.3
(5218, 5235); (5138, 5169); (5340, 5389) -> 1.0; 9.75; 10.3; 9.94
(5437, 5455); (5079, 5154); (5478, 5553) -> -0.6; 9.75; 10.5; 10.4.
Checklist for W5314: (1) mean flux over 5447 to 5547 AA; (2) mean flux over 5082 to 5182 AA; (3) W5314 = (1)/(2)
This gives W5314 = 1.09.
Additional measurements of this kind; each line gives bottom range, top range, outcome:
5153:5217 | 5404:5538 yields 1.12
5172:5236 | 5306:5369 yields 1.09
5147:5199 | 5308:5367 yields 1.09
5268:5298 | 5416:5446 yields 1.09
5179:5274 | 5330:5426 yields 1.10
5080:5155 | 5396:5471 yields 1.09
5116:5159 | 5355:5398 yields 1.06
